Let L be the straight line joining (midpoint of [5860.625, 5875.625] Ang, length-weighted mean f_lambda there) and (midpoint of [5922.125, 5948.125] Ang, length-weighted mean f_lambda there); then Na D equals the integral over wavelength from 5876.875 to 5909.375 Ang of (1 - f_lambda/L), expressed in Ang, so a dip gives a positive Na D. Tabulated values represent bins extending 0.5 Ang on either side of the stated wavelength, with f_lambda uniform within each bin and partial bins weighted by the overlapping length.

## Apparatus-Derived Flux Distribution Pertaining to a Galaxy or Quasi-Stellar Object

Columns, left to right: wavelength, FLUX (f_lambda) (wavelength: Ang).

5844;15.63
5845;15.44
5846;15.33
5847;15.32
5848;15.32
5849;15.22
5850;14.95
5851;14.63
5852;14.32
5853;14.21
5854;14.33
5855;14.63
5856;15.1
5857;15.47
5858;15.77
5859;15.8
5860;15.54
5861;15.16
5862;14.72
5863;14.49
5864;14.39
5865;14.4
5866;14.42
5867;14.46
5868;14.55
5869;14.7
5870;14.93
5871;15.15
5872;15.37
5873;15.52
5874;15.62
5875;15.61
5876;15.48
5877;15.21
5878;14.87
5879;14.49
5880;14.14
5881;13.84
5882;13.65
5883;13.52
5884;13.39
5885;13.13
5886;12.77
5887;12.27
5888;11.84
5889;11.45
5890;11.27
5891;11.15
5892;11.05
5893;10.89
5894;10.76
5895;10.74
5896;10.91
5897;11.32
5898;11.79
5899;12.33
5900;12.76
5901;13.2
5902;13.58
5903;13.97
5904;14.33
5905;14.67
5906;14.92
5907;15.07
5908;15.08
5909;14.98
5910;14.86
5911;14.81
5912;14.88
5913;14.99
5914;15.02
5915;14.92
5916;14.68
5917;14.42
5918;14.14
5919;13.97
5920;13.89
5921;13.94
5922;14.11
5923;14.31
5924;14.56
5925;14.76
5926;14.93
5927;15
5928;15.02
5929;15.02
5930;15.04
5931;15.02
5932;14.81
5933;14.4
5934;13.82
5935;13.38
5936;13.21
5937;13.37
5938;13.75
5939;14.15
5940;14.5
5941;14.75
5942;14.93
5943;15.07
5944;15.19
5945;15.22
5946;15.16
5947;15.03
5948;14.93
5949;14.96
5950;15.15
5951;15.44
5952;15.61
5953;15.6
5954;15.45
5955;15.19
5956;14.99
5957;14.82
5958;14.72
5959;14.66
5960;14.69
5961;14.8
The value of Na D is 4.0 Ang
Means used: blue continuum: 14.9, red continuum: 14.6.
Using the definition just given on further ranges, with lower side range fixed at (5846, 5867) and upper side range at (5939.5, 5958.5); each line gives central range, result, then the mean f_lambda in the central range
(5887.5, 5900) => 3.0 Ang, 11.4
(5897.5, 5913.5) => 0.9 Ang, 14.1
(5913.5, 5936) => 0.8 Ang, 14.5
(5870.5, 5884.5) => 0.2 Ang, 14.7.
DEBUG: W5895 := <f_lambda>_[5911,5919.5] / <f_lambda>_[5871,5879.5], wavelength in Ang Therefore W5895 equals 1.0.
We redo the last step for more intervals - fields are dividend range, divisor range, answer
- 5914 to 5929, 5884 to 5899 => 1.25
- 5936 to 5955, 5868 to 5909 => 1.11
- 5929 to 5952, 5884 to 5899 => 1.26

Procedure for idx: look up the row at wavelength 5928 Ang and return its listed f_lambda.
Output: 15.02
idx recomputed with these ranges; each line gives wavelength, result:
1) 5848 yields 15.32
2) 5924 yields 14.56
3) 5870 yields 14.93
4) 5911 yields 14.81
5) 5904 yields 14.33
